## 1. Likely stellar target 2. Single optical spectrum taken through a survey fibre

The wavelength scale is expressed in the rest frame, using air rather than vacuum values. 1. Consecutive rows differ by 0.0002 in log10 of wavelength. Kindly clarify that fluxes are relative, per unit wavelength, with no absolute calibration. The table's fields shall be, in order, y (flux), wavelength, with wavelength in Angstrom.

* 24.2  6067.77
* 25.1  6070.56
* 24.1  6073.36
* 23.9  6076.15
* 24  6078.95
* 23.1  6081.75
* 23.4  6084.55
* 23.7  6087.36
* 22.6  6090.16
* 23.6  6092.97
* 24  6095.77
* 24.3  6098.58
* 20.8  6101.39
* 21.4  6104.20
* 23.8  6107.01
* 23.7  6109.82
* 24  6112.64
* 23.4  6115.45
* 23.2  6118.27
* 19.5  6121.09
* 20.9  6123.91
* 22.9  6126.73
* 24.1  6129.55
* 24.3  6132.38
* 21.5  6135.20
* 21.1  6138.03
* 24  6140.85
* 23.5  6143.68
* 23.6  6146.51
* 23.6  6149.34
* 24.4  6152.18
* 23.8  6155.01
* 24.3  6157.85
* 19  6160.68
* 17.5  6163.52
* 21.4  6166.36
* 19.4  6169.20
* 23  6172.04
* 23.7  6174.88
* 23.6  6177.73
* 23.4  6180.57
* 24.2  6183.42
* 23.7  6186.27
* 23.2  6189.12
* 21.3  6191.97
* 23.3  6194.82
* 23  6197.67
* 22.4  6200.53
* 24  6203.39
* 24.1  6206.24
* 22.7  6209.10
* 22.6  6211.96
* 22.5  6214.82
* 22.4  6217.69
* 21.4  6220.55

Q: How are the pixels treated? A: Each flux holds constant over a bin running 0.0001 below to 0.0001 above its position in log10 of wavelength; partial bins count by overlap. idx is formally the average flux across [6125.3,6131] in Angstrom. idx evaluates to 23.5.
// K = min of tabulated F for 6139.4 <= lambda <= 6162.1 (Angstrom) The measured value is 19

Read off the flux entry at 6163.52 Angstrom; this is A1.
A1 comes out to 17.5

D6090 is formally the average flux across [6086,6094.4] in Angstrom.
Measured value 23.3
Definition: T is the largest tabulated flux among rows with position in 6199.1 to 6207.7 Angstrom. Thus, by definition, 24.1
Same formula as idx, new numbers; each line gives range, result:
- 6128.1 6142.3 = 23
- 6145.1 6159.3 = 23.9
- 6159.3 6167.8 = 19.3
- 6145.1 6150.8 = 23.6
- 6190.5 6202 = 22.5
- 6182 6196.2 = 23.1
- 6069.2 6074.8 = 24.6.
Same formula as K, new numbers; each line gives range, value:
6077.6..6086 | 23.1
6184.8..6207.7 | 21.3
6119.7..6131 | 19.5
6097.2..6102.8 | 20.8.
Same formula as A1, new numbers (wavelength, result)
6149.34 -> 23.6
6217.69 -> 22.4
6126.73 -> 22.9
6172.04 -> 23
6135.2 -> 21.5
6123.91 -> 20.9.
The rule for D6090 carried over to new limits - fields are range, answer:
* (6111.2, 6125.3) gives 22.2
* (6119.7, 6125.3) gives 20.2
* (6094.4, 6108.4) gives 22.9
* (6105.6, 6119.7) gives 23.6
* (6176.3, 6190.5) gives 23.6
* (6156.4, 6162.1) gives 21.7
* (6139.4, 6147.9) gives 23.7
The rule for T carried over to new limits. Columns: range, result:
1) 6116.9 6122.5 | 23.2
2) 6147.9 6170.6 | 24.4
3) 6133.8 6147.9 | 24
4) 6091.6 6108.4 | 24.3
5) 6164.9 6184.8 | 24.2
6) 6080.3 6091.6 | 23.7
